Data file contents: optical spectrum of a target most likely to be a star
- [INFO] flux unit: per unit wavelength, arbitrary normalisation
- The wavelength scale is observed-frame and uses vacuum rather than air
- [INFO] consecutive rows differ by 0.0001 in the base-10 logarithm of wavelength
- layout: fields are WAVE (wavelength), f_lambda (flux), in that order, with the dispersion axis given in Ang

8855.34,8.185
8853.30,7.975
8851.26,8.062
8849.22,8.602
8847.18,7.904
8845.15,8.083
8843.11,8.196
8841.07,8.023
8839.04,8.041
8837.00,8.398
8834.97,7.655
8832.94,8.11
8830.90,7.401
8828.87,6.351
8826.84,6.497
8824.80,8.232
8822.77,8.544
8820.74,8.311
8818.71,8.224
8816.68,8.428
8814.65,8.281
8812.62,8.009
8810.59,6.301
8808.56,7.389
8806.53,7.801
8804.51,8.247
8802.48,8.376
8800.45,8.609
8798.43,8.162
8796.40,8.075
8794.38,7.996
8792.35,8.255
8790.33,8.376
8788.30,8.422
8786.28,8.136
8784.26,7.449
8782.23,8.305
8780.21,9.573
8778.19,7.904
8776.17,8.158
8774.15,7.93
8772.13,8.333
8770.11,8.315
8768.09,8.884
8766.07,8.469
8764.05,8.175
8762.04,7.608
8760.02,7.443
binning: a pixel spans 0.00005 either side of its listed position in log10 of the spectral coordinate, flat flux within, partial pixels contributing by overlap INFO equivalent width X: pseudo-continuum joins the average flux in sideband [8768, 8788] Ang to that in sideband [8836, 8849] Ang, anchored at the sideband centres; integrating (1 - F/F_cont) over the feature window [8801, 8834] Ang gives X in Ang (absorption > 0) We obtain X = 1.60 Ang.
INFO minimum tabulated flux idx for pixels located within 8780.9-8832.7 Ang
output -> 6.301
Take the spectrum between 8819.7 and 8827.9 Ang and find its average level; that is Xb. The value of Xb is 7.89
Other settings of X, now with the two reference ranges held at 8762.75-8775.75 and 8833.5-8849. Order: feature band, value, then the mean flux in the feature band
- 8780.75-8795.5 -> 0.1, 8.18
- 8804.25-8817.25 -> 0.7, 7.73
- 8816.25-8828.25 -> 0.3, 7.96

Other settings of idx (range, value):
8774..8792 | 7.449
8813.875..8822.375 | 8.224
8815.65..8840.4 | 6.351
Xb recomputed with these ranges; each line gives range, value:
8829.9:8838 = 7.89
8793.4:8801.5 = 8.22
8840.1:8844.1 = 8.1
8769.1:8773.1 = 8.32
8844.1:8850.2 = 8.19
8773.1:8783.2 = 8.38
